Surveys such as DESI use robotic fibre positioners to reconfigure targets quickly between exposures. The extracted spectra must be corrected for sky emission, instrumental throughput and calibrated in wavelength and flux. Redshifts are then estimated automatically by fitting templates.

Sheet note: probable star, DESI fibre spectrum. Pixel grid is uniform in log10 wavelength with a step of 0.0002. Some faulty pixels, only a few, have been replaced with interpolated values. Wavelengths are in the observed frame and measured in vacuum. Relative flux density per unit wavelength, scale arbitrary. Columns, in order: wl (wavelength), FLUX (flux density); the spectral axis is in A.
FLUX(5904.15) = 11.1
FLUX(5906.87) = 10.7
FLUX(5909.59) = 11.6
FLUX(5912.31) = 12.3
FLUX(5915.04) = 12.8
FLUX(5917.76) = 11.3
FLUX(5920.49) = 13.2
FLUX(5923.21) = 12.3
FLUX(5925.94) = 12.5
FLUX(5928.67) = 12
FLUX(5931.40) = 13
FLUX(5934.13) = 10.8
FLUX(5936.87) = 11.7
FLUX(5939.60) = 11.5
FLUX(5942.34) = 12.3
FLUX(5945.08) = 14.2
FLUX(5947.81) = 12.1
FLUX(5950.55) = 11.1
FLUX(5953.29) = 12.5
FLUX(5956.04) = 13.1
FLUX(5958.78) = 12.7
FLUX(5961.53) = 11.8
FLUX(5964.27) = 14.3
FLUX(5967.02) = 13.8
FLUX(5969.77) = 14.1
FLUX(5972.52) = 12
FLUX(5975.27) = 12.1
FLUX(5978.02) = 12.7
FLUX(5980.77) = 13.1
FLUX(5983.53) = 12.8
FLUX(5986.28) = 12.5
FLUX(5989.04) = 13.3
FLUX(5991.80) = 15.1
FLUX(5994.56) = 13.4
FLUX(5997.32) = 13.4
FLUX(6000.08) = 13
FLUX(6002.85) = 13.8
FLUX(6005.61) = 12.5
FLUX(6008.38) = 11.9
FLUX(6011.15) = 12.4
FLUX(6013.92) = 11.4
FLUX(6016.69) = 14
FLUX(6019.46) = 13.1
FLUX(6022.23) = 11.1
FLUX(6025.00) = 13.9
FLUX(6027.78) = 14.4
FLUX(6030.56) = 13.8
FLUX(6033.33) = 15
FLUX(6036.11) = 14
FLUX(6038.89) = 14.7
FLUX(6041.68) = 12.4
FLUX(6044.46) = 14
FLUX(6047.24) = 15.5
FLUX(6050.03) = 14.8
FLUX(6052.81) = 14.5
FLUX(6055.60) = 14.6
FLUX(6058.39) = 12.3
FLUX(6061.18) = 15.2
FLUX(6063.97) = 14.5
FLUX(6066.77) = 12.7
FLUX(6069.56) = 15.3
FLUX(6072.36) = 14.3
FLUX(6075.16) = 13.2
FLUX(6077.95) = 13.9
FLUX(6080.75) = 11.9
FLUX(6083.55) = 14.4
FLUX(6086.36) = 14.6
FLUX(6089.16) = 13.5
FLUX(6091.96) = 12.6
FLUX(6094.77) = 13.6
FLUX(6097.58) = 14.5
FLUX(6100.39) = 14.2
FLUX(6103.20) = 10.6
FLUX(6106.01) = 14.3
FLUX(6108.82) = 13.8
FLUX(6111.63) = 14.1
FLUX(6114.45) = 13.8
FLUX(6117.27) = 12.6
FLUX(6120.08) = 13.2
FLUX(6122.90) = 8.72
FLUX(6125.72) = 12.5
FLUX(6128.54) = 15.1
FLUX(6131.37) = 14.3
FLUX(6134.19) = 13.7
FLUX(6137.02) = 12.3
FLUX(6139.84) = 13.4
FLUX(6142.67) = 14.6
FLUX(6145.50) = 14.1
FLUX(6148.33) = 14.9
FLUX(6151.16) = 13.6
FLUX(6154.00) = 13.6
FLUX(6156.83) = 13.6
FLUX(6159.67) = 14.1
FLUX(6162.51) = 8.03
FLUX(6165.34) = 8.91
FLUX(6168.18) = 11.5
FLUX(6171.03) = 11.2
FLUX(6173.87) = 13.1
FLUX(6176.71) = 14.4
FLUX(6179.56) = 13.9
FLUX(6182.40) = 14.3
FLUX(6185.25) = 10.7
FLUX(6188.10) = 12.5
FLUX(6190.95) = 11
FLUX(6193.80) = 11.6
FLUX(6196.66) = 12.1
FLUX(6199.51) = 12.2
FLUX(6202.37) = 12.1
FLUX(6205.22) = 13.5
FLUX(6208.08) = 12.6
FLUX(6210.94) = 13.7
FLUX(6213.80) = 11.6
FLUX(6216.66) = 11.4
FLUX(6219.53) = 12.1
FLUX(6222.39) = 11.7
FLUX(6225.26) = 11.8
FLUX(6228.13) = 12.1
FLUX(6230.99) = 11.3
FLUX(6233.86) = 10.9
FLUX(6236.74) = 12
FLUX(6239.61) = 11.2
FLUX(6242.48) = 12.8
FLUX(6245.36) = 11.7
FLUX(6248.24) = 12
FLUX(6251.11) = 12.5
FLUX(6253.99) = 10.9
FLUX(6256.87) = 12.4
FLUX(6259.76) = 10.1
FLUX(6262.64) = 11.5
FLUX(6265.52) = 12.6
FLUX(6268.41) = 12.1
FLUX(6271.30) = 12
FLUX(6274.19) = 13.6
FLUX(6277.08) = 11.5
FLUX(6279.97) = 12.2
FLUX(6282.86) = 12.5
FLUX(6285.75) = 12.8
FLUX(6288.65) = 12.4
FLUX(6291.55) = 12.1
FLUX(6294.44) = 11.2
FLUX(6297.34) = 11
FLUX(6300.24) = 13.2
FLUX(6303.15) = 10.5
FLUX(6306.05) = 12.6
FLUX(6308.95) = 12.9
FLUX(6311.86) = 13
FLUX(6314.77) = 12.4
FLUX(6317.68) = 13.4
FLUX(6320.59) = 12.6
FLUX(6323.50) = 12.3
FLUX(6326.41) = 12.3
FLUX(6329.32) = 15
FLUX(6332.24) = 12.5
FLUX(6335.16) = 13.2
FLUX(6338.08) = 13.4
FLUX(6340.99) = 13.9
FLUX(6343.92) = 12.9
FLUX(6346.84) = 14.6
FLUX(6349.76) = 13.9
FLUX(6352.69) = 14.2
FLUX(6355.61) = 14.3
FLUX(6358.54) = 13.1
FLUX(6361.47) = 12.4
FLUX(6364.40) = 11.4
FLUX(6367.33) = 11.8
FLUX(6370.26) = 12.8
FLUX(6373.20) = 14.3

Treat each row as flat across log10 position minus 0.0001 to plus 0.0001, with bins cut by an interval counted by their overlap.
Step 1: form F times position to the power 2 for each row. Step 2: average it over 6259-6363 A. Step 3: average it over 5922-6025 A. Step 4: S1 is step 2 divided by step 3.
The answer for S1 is 1.12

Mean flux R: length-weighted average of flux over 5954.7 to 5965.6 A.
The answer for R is 13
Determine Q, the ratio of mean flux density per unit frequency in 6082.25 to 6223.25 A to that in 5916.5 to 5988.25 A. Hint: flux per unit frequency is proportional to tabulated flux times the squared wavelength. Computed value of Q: 1.10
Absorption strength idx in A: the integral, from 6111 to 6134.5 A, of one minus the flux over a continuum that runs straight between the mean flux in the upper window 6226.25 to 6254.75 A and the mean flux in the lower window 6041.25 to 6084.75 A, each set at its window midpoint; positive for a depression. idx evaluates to 0.3 A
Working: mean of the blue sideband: 14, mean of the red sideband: 11.8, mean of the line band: 13.1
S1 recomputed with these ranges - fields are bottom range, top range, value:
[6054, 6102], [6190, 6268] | 0.90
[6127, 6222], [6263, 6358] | 1.05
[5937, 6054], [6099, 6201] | 1.02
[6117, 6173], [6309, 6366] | 1.10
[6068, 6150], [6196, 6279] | 0.93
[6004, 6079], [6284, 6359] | 1.03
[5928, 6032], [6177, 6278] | 1.02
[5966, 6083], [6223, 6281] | 0.95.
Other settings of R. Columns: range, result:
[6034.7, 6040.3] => 14.3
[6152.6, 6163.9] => 12.3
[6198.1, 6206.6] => 12.6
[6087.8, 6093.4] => 13.1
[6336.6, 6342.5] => 13.6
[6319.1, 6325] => 12.5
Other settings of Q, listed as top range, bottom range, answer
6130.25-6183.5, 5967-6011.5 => 1.05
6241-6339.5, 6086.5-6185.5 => 0.99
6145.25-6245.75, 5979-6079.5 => 0.95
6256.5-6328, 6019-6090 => 0.95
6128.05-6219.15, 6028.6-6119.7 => 0.95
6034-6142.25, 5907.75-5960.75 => 1.17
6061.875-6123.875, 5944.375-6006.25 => 1.07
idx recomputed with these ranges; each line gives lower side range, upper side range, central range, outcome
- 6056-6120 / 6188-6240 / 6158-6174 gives 2.01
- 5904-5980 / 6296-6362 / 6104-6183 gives -1.92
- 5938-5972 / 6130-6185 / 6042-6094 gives -4.31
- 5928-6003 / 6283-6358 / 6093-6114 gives -1.22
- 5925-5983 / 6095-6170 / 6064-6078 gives -1.19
